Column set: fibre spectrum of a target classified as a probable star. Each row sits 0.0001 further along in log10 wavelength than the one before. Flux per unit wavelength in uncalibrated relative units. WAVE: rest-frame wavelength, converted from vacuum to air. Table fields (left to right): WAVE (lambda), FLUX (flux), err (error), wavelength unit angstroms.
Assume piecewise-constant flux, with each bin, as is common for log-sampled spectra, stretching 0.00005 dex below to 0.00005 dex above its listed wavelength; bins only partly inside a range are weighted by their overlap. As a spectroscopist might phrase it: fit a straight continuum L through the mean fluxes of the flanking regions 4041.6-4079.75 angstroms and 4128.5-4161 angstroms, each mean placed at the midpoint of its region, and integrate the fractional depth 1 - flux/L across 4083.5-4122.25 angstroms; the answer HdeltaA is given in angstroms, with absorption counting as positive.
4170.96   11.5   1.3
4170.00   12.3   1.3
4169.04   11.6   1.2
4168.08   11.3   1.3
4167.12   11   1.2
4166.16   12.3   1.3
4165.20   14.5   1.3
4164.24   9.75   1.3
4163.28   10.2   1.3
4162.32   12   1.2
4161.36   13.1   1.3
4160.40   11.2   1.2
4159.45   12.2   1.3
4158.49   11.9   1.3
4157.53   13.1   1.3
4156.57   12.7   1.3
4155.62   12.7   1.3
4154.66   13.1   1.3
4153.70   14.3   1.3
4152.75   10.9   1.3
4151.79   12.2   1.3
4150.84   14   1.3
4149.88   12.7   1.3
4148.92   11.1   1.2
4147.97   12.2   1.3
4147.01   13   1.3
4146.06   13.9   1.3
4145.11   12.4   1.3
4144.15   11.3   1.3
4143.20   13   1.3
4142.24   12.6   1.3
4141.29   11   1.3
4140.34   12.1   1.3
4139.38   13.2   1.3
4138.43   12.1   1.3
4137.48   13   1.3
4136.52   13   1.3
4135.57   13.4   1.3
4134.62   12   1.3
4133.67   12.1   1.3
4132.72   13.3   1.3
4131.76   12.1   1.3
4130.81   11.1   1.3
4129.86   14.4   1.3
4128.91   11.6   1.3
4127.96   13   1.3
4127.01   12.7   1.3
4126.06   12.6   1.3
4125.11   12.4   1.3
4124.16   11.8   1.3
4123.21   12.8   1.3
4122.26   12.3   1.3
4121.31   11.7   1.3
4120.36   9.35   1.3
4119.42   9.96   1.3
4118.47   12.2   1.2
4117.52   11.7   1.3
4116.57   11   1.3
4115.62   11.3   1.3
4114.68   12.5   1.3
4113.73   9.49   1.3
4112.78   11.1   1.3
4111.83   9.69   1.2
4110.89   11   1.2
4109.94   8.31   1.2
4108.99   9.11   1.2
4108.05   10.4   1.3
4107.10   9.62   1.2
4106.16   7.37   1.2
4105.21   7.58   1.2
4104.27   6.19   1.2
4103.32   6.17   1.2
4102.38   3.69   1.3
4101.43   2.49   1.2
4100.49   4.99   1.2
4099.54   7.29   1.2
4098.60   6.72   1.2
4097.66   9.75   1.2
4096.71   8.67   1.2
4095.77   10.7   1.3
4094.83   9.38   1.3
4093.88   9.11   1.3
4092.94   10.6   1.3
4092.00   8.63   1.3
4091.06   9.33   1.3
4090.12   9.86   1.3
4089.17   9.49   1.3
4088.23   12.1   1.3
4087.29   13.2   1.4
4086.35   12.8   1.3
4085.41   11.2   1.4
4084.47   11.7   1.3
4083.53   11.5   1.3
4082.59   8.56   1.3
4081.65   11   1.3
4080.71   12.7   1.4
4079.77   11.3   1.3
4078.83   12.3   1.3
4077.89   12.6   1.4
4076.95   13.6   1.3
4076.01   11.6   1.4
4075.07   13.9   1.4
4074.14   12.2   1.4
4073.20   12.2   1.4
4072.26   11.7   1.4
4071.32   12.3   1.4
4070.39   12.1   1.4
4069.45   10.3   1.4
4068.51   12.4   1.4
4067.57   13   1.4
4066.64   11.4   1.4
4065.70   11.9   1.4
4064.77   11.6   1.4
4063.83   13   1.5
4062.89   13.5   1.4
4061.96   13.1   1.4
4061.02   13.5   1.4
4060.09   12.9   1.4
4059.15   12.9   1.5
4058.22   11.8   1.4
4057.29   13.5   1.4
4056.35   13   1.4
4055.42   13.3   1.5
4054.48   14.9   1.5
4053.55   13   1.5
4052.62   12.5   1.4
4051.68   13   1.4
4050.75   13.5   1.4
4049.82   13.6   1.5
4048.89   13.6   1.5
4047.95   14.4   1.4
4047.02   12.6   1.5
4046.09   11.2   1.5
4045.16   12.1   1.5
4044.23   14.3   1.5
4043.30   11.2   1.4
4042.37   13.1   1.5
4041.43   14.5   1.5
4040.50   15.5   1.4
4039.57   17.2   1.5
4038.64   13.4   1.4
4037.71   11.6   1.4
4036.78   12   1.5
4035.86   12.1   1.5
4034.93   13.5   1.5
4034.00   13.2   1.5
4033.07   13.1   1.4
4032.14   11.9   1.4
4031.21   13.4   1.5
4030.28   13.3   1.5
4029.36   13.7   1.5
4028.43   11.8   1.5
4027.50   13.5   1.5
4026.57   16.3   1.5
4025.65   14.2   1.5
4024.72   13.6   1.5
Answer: 9.6 angstroms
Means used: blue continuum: 12.7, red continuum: 12.5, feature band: 9.5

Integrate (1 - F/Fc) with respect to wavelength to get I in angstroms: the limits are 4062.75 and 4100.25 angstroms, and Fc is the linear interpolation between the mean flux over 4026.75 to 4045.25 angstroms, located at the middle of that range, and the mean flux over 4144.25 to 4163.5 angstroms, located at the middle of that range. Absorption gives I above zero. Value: 5.36 angstroms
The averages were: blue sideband 13.3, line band 11.1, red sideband 12.5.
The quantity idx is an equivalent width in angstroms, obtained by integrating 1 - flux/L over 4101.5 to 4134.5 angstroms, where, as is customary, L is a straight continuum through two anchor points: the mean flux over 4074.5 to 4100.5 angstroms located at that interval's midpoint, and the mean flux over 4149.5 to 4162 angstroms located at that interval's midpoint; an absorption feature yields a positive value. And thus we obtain 2.87 angstroms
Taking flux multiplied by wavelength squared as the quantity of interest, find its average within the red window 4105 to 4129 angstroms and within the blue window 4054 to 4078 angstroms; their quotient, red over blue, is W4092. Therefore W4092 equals 0.9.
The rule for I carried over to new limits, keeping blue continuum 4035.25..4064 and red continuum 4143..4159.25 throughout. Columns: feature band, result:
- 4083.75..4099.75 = 3.5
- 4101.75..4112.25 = 4.0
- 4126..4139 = 0.1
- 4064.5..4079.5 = 1.0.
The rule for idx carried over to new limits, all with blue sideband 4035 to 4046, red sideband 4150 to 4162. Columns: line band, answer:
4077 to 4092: 2.0 angstroms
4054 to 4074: 0.9 angstroms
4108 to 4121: 2.4 angstroms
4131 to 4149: 0.3 angstroms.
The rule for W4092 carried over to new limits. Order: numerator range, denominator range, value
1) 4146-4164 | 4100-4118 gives 1.47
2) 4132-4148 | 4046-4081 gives 1.03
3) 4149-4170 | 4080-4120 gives 1.32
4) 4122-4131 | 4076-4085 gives 1.10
